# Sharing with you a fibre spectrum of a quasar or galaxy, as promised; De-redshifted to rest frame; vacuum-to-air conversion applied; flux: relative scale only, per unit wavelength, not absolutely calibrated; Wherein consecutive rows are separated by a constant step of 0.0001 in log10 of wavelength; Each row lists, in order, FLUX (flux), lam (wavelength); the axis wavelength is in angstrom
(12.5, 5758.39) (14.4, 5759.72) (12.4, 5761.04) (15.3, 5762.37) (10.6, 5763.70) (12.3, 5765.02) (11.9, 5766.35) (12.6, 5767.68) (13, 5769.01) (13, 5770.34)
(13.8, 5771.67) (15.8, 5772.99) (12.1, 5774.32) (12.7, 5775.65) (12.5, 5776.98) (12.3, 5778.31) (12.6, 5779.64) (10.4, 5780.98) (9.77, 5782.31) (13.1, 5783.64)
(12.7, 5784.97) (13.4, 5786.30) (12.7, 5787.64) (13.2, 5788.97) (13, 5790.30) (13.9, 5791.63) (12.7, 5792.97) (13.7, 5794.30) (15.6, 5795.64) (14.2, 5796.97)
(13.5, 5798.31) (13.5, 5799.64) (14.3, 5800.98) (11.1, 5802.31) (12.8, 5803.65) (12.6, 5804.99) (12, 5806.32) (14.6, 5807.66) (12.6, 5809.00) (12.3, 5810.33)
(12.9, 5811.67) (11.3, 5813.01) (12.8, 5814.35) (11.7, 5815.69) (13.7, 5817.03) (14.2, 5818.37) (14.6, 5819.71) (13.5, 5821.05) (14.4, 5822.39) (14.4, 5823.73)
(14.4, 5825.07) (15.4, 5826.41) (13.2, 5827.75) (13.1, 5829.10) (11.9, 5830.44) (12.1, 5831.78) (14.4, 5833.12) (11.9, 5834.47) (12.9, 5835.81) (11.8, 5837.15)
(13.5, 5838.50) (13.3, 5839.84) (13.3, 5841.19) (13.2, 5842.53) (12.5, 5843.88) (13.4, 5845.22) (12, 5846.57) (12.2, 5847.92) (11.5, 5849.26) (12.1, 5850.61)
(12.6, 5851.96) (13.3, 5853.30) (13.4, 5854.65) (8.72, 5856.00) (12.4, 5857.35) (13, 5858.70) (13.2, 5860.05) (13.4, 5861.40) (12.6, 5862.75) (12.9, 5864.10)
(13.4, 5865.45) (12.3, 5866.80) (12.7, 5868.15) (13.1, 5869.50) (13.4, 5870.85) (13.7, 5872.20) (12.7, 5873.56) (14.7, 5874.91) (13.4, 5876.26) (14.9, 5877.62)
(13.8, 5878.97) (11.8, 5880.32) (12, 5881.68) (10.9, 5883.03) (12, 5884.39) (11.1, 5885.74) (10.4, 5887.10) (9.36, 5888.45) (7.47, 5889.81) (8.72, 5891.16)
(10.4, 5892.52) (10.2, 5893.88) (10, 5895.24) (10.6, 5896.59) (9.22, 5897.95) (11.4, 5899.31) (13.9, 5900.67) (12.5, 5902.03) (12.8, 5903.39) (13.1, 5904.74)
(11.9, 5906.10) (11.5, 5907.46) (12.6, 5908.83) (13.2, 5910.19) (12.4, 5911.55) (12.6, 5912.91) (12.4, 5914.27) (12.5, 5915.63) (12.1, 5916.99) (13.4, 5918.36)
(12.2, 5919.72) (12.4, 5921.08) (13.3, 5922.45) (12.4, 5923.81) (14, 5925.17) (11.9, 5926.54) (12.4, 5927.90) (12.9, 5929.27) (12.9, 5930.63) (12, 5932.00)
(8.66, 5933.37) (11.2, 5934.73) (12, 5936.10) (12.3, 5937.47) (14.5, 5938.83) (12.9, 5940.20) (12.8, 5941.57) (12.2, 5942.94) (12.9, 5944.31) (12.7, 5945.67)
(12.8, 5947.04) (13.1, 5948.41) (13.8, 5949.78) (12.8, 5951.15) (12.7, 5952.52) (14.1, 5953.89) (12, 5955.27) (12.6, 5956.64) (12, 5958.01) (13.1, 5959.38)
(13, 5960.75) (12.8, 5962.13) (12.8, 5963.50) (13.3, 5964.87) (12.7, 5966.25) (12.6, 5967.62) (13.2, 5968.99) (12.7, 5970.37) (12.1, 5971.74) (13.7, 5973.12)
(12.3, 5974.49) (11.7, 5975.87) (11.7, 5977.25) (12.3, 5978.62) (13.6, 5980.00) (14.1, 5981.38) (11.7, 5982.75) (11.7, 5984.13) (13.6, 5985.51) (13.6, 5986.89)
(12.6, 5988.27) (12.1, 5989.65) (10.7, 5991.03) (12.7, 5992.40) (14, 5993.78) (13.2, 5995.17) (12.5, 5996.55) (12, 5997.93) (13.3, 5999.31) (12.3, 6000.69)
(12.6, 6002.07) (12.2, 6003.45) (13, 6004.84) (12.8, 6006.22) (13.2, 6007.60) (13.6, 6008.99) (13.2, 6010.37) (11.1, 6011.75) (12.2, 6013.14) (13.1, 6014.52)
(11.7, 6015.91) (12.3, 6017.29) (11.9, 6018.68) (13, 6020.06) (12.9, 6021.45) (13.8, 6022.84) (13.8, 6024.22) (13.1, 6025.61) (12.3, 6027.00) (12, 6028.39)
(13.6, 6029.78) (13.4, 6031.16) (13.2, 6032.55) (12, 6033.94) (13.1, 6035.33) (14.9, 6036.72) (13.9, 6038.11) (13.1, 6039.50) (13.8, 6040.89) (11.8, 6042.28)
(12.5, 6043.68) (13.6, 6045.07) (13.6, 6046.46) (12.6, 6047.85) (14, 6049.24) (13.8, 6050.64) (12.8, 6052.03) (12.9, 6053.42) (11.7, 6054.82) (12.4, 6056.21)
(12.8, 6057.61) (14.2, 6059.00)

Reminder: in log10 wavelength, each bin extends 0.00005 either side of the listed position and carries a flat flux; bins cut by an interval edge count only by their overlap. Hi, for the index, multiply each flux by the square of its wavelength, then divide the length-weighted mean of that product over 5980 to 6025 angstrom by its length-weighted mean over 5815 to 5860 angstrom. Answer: 1.0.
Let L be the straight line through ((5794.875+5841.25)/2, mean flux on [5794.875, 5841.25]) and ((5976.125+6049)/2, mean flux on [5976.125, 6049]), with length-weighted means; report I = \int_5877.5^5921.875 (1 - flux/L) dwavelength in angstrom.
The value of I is 4.8 angstrom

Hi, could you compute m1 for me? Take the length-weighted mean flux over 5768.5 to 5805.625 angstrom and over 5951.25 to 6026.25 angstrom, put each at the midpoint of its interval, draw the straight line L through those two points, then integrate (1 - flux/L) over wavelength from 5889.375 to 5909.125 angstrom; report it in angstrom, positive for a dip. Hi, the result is 2.7 angstrom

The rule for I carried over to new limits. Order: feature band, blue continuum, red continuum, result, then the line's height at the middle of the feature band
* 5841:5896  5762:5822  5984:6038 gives 3.25 angstrom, 12.9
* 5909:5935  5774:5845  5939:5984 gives 0.94 angstrom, 12.8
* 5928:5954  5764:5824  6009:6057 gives 0.80 angstrom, 13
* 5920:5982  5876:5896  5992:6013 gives -3.42 angstrom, 12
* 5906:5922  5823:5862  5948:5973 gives 0.49 angstrom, 12.9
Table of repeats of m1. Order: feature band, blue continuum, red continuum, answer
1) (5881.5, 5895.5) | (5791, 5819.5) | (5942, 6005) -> 3.0 angstrom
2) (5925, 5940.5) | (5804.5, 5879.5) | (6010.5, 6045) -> 0.9 angstrom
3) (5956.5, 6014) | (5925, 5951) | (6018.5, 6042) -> 0.8 angstrom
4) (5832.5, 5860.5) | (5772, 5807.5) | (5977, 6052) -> 0.8 angstrom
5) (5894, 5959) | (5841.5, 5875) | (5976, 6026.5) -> 1.6 angstrom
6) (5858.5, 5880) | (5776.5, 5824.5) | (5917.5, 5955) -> -0.8 angstrom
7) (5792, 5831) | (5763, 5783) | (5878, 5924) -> -3.8 angstrom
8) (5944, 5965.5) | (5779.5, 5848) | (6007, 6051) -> 0.2 angstrom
